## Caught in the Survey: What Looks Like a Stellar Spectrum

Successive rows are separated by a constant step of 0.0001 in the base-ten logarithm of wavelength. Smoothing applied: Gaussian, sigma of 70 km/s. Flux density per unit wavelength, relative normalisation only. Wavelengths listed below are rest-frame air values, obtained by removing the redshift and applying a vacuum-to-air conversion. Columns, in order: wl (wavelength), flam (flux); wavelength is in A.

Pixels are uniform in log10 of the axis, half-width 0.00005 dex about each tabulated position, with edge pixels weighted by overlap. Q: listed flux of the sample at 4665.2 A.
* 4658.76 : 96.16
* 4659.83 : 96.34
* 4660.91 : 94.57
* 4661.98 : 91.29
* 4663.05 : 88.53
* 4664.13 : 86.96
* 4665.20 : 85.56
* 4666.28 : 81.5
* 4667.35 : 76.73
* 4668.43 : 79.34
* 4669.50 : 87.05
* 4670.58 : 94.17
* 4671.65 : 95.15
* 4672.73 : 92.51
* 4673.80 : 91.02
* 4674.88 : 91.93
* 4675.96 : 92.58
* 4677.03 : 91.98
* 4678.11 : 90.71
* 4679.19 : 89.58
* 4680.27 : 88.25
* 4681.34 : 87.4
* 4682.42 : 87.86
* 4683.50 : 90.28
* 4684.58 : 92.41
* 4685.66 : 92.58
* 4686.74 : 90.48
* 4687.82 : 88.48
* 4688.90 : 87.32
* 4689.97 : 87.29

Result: 85.56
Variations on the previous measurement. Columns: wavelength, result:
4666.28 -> 81.5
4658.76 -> 96.16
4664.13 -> 86.96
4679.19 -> 89.58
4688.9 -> 87.32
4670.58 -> 94.17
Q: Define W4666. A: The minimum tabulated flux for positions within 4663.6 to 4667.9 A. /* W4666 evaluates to 76.73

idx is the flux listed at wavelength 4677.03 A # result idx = 91.98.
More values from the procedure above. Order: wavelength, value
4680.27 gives 88.25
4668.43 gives 79.34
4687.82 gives 88.48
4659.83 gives 96.34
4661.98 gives 91.29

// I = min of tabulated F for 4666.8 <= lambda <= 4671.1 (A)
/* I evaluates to 76.73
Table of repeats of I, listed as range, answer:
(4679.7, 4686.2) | 87.4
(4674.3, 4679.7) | 89.58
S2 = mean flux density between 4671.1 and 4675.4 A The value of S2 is 92.7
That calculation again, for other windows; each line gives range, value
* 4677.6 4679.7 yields 90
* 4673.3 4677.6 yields 91.8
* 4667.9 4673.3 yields 89.8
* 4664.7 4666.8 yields 83.3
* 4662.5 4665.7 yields 87.1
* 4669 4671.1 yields 90.4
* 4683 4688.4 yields 90.7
